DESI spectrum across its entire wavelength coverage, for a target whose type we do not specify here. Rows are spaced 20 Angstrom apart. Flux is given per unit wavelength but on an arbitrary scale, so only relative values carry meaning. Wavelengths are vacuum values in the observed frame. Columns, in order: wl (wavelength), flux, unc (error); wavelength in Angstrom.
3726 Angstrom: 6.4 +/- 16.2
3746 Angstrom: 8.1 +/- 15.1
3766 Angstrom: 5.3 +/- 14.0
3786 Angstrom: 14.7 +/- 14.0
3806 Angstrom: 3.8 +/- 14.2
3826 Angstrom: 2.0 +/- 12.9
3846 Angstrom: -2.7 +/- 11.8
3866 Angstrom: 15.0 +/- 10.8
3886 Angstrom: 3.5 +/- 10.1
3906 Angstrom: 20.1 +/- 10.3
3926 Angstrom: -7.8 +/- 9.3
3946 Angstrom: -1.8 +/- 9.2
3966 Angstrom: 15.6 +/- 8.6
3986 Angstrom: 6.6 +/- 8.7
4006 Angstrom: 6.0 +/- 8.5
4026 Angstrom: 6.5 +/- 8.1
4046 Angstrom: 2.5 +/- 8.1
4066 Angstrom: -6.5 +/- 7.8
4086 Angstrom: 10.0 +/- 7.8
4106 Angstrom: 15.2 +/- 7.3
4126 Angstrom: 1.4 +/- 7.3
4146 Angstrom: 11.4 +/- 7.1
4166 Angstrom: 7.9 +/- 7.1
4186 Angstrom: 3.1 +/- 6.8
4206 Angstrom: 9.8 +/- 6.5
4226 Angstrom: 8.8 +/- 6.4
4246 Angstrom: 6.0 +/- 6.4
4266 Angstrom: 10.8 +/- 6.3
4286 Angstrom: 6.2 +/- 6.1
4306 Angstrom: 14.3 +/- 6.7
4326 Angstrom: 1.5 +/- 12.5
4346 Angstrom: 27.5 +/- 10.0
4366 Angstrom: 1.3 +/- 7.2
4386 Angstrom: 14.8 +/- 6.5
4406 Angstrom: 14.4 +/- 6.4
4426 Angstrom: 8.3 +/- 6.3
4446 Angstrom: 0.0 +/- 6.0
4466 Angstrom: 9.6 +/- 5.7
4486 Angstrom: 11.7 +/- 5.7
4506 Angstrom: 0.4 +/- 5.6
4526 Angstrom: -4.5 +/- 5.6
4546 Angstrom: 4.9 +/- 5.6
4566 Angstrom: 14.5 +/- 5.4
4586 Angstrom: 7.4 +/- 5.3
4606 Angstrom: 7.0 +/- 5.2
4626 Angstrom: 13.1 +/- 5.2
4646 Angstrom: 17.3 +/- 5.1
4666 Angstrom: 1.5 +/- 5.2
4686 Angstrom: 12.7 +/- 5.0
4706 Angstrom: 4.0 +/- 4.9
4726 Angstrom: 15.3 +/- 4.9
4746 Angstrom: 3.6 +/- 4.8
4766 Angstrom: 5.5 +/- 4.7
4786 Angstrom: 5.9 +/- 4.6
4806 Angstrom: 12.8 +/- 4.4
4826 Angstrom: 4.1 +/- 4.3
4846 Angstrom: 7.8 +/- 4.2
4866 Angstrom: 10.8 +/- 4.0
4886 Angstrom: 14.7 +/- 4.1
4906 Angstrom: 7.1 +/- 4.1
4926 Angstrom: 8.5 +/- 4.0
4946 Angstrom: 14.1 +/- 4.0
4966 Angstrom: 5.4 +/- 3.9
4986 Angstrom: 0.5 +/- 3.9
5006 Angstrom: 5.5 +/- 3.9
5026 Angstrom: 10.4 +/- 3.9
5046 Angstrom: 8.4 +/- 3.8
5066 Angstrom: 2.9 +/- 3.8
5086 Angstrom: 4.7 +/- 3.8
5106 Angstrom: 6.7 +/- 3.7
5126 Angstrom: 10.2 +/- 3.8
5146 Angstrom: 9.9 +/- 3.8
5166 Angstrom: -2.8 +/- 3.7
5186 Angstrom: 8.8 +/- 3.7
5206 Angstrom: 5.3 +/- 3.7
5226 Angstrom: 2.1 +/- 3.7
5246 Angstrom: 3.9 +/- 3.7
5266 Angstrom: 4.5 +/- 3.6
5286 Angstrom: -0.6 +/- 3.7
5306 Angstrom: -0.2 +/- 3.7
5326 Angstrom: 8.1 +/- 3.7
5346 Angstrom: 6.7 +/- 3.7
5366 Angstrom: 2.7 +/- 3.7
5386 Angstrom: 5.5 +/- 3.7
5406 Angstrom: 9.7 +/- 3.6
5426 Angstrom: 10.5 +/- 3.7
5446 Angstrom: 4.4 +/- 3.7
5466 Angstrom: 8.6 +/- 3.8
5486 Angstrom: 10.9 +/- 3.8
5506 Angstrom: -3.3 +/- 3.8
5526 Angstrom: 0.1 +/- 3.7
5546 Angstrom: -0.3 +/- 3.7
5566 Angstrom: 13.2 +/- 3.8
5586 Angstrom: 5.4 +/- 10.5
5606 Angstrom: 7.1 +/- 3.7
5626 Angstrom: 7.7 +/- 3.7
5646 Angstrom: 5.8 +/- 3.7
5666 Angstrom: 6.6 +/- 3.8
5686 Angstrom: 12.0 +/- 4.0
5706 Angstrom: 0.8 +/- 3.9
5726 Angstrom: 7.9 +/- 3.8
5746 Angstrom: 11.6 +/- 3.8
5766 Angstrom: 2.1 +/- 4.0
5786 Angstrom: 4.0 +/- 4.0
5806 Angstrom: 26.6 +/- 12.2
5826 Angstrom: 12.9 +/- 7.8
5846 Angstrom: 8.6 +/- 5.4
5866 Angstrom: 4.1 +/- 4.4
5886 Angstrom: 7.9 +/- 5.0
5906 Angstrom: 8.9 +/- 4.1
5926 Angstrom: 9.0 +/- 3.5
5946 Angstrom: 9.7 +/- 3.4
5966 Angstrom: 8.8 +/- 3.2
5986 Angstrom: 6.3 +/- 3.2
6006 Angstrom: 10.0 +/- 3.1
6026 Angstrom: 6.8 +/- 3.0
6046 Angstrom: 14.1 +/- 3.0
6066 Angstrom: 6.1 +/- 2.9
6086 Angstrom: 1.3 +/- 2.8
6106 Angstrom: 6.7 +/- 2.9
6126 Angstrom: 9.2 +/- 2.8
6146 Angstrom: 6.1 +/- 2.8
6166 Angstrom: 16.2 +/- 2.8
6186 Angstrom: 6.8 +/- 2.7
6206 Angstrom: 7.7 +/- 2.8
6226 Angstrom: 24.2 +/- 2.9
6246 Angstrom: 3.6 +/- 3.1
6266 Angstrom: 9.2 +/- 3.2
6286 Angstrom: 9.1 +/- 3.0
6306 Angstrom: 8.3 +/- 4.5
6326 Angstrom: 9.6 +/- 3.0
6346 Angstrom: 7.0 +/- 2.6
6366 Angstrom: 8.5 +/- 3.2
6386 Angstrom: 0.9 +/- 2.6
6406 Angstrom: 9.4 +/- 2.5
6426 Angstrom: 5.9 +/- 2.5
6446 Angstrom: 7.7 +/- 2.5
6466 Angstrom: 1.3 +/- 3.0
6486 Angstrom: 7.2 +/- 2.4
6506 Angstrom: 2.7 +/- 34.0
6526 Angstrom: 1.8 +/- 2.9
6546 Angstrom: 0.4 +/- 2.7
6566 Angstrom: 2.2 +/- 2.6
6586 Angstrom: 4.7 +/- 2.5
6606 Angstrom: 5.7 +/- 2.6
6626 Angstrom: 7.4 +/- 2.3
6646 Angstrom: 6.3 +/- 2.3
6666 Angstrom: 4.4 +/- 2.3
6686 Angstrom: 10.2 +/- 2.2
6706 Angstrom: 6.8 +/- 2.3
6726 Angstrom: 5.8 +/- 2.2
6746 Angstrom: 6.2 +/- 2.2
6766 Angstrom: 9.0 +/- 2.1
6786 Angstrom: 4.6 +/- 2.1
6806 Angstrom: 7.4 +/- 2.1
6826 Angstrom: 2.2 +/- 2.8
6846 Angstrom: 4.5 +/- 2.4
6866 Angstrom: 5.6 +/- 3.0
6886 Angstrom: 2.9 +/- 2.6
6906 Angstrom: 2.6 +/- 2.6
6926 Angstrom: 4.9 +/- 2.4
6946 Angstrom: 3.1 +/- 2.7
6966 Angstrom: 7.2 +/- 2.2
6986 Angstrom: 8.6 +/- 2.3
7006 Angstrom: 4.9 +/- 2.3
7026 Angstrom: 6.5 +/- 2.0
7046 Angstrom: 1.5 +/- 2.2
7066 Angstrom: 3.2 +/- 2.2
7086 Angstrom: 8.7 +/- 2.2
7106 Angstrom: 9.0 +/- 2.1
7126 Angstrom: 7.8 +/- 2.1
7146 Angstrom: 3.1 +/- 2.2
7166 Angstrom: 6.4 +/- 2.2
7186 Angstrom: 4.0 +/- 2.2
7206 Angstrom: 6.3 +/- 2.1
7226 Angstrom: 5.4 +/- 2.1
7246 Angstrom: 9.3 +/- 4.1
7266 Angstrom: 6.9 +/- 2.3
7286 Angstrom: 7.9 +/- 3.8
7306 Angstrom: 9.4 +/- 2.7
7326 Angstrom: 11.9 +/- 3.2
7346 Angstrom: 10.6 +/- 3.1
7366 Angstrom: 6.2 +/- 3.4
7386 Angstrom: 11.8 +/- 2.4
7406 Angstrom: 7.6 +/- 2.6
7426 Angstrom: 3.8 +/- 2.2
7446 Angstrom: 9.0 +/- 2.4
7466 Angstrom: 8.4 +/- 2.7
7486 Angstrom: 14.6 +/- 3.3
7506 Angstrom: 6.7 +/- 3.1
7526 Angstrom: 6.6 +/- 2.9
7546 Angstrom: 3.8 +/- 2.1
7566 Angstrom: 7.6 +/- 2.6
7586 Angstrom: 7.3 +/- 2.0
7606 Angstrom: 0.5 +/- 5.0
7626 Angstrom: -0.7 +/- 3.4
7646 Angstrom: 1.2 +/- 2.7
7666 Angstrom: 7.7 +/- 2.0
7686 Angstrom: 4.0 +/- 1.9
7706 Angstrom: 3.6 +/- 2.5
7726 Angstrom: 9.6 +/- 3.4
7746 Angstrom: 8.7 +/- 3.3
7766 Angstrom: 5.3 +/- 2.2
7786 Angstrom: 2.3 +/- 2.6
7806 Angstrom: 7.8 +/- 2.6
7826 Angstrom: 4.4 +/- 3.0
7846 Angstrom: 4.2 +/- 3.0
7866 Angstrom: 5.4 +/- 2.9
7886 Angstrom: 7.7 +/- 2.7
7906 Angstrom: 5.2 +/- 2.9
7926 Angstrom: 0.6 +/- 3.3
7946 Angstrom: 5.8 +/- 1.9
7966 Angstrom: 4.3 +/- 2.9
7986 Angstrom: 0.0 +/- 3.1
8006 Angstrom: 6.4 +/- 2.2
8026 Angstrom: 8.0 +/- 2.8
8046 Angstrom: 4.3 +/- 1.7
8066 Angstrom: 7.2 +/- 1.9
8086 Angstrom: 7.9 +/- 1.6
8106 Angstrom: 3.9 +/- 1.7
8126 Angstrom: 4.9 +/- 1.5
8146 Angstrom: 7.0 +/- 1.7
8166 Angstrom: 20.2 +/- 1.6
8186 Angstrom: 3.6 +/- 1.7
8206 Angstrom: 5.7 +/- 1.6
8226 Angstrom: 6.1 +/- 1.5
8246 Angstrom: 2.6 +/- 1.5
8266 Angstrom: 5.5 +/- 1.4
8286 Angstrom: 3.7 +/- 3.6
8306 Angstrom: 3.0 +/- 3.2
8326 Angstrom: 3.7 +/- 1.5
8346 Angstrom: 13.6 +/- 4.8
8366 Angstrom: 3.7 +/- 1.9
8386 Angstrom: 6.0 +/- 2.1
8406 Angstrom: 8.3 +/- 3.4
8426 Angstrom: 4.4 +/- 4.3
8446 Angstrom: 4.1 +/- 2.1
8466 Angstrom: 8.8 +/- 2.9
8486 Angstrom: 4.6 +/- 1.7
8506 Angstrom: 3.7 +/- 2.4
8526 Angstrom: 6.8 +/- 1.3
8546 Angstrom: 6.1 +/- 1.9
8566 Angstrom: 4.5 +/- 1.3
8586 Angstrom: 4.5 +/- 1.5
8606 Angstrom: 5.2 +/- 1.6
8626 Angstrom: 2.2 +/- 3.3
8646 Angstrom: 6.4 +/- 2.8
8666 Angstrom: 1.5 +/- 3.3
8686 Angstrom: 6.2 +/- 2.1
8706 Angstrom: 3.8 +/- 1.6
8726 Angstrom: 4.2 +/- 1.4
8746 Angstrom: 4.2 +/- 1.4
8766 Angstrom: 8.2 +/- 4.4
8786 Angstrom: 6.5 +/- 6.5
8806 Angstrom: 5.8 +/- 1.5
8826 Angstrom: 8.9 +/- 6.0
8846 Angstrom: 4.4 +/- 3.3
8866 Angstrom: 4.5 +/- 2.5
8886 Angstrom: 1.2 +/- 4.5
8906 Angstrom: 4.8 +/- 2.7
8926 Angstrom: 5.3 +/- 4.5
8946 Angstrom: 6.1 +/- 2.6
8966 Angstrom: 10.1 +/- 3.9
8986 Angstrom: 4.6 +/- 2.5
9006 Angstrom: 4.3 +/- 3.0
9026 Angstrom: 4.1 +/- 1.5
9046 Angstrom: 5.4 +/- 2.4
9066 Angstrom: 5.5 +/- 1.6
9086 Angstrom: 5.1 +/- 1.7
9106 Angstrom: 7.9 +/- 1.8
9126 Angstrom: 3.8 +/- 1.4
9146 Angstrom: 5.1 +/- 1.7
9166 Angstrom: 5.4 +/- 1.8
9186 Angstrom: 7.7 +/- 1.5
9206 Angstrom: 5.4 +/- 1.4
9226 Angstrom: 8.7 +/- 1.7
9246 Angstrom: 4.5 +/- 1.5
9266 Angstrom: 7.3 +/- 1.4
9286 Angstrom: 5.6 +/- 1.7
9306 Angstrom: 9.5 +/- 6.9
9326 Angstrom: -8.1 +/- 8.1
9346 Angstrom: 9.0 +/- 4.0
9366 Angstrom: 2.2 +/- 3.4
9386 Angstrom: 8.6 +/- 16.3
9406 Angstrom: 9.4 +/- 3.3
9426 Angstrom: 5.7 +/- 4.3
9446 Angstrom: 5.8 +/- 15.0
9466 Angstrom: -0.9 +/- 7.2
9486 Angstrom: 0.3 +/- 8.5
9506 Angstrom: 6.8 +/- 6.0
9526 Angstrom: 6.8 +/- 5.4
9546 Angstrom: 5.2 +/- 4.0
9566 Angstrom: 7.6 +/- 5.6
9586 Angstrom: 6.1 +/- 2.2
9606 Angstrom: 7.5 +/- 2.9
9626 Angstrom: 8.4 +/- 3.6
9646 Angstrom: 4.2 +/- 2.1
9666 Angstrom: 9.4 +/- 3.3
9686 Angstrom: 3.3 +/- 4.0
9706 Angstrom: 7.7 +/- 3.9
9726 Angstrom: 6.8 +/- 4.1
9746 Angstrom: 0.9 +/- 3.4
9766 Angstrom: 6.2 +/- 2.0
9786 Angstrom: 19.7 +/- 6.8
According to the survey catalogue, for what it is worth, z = 0.244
